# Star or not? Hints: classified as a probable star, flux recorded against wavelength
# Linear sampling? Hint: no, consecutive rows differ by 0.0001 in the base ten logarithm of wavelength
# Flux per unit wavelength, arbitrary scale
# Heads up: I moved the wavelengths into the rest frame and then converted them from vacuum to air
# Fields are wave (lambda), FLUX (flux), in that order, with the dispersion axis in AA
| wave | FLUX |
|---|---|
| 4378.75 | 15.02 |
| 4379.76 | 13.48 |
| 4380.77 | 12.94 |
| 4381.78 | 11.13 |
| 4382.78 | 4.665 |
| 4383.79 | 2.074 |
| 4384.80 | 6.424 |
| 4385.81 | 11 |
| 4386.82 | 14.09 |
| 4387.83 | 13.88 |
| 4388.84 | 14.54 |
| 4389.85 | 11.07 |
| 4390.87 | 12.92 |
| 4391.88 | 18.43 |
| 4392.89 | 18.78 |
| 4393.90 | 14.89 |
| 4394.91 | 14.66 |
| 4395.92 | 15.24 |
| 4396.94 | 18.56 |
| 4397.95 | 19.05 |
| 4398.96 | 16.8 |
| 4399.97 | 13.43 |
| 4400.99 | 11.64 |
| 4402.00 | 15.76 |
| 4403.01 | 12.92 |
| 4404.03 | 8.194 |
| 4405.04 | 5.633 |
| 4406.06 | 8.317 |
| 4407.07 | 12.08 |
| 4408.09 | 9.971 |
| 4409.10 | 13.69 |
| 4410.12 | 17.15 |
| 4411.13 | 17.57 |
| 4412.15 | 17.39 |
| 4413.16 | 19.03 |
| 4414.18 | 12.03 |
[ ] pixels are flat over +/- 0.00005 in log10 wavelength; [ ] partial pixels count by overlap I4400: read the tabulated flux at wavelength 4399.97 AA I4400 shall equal 13.43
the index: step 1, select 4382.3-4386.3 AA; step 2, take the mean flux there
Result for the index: 6.03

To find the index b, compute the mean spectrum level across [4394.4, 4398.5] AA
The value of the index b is 16.9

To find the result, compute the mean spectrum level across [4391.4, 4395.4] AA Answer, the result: 16.7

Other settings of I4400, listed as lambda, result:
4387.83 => 13.88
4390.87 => 12.92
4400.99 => 11.64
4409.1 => 13.69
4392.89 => 18.78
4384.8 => 6.424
